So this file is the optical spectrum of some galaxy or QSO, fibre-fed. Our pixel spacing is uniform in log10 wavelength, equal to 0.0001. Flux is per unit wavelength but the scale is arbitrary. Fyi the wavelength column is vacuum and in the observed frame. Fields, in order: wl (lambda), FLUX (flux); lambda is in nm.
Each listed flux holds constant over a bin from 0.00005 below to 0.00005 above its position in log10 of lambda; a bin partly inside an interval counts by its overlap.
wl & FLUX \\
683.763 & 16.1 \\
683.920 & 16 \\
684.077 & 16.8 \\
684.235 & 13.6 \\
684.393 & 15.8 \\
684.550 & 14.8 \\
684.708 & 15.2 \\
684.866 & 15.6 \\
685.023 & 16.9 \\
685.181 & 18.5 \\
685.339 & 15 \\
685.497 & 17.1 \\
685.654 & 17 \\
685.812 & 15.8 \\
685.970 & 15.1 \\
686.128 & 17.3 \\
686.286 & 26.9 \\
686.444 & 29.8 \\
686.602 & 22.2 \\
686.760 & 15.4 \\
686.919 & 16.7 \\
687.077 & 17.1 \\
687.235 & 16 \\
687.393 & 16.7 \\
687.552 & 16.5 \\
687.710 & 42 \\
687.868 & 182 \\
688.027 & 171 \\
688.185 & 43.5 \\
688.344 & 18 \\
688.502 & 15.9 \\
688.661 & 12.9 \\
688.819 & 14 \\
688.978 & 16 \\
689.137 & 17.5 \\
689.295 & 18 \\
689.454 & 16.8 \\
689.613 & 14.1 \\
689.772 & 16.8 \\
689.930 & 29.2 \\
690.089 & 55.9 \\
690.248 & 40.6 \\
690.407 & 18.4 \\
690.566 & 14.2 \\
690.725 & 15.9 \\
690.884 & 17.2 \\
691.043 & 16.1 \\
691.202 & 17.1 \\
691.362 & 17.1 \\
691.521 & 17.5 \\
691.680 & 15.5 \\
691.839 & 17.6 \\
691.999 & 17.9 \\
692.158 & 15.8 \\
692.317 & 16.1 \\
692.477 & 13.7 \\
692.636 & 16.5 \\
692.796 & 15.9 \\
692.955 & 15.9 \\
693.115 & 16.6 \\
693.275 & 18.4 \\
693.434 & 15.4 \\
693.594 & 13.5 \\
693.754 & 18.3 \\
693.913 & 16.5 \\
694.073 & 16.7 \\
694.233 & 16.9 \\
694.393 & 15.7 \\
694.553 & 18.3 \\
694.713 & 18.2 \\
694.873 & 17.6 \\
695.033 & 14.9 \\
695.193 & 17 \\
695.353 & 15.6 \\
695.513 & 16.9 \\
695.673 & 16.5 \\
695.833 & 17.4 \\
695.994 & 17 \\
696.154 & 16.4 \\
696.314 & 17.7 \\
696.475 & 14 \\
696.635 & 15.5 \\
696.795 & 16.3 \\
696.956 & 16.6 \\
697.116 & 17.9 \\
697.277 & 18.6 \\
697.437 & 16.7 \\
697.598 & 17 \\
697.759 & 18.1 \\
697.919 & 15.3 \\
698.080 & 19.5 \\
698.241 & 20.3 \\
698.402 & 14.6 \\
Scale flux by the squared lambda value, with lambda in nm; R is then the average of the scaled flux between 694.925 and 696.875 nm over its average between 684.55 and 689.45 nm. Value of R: 0.6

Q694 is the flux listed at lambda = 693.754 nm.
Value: 18.3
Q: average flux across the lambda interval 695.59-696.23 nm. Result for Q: 16.8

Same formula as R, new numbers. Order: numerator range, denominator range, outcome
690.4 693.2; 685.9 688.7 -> 0.42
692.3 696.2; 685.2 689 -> 0.51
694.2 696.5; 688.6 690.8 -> 0.79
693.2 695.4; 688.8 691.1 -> 0.78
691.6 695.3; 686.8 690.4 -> 0.46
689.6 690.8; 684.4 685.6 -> 1.65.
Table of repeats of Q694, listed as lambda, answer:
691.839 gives 17.6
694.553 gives 18.3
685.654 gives 17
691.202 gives 17.1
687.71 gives 42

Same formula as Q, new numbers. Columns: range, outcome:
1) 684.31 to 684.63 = 15.3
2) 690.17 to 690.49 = 29.3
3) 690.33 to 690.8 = 16.2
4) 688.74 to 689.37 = 16.4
